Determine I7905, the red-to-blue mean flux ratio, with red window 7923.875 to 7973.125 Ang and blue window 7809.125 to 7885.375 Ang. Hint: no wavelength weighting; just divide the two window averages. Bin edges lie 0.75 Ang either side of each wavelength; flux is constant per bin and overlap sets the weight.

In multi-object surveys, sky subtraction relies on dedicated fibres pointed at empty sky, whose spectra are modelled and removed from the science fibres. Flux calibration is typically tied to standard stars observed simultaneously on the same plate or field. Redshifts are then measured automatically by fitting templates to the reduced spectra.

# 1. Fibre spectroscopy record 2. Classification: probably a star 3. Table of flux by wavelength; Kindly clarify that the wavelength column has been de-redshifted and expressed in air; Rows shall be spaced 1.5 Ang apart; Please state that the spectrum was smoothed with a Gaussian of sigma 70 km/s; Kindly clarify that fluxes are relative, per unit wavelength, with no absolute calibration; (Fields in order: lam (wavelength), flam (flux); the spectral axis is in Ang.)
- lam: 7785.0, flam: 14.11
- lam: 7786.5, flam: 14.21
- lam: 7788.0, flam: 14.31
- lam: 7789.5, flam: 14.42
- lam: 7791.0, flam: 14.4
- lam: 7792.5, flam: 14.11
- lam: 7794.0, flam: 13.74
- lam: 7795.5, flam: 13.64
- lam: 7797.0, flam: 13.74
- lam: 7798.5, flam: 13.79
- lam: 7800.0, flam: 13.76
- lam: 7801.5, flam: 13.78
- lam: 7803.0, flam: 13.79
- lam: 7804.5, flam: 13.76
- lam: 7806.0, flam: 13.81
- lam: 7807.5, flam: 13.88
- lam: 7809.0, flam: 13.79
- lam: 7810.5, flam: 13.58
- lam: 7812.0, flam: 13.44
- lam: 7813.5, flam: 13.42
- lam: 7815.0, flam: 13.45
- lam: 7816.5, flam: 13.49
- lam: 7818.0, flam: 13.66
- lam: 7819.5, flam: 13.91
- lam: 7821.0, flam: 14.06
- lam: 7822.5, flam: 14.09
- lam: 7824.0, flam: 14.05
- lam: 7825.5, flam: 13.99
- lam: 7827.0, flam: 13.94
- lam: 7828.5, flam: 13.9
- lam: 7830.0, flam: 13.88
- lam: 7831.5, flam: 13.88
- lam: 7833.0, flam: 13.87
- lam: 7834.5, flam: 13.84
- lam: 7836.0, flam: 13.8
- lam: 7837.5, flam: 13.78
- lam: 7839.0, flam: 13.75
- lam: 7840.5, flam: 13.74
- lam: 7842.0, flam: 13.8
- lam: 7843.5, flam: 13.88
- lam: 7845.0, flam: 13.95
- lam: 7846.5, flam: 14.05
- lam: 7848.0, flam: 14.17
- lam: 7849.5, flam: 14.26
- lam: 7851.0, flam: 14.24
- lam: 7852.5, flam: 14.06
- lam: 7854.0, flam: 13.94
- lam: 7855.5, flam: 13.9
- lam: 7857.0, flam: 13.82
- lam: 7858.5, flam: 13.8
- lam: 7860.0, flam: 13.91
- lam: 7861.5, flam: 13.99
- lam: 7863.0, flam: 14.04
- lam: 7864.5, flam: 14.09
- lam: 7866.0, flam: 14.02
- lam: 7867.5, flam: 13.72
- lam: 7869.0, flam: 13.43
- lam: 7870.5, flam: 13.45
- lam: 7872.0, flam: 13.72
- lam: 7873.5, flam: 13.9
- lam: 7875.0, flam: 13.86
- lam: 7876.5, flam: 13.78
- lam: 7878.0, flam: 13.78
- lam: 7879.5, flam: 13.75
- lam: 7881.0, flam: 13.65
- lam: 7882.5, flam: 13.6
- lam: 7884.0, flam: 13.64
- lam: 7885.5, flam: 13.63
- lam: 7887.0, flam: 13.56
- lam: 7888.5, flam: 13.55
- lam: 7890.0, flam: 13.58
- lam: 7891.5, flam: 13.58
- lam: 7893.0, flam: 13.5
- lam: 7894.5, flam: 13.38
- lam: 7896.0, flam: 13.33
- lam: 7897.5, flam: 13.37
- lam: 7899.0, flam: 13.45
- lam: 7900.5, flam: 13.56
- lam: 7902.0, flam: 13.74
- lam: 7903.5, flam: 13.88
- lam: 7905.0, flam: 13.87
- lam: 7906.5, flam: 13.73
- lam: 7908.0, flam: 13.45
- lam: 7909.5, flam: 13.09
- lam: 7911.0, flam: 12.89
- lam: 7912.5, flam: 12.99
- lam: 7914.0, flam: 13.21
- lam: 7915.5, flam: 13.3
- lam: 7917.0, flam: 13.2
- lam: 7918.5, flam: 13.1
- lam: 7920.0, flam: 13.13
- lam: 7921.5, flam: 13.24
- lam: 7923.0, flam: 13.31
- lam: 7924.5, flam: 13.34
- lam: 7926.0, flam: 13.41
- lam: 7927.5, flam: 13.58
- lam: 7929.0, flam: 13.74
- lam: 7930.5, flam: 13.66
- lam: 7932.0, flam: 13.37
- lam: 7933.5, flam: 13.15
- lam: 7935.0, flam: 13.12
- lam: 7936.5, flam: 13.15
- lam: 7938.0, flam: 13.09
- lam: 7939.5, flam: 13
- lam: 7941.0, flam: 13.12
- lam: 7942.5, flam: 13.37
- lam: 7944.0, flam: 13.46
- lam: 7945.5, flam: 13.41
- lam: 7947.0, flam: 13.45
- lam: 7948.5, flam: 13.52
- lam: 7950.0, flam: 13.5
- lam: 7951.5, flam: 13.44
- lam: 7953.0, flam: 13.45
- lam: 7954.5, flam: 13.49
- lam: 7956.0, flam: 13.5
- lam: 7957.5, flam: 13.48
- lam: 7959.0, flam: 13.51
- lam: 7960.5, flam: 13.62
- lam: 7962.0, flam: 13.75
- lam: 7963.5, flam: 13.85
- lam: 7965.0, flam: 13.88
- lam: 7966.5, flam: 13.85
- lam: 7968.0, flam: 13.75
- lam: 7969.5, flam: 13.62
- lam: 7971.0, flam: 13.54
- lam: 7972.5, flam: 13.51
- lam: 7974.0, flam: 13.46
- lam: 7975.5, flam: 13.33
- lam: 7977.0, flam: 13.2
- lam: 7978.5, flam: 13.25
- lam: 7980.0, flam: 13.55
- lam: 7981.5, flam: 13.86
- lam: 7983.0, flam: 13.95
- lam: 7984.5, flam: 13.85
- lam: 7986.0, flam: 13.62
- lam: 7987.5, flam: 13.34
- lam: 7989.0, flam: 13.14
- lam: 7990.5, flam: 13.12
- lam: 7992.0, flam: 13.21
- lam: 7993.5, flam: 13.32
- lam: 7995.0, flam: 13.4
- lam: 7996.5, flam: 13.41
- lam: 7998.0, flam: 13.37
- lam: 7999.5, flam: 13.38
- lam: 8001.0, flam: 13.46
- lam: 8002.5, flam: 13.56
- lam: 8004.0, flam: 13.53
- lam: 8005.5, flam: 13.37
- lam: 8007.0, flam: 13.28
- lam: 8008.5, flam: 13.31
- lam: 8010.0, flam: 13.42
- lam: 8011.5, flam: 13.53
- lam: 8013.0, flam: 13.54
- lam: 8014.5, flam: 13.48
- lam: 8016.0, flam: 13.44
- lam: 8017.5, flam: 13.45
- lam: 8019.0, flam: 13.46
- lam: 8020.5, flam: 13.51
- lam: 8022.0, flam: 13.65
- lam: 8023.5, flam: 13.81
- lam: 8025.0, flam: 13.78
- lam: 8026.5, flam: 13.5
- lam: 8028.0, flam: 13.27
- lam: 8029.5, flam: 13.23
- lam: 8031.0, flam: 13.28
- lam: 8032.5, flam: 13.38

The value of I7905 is 0.97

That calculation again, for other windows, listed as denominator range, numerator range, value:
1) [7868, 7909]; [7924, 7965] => 0.99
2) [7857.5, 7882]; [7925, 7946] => 0.97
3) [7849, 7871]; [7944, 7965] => 0.97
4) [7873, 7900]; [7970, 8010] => 0.99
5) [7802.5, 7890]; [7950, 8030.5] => 0.98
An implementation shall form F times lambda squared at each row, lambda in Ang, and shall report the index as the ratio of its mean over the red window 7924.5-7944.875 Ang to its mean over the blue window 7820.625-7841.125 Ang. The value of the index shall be 0.98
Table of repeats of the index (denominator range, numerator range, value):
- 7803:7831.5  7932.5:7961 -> 1.00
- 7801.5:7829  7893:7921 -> 0.99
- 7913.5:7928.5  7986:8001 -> 1.02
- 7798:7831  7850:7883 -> 1.02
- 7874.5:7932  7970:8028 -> 1.02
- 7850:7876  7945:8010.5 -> 1.00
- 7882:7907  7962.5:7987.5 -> 1.02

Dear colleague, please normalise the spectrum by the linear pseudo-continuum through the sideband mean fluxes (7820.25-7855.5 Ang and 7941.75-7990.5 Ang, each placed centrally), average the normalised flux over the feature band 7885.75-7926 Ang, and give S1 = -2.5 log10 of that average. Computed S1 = 0.03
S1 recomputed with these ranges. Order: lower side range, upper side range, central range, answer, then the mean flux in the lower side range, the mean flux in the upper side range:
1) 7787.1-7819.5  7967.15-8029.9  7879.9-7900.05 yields 0.01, 13.8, 13.5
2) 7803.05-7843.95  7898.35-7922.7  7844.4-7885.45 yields -0.02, 13.8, 13.4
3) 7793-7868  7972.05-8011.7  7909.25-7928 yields 0.03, 13.9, 13.4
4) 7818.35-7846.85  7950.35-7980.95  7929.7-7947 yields 0.03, 13.9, 13.6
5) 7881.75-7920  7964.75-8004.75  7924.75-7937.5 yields 0.01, 13.4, 13.5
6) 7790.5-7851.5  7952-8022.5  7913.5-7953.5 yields 0.02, 13.8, 13.5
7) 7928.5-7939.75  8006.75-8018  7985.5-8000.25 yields 0.01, 13.3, 13.4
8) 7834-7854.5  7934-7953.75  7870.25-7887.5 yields 0.00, 13.9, 13.3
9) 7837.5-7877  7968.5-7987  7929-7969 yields 0.01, 13.9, 13.6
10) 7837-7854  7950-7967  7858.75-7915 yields 0.02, 14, 13.6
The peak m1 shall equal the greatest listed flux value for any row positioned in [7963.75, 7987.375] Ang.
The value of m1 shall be 13.95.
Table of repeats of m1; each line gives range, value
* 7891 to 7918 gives 13.88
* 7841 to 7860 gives 14.26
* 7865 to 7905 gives 14.02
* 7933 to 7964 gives 13.85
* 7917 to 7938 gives 13.74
